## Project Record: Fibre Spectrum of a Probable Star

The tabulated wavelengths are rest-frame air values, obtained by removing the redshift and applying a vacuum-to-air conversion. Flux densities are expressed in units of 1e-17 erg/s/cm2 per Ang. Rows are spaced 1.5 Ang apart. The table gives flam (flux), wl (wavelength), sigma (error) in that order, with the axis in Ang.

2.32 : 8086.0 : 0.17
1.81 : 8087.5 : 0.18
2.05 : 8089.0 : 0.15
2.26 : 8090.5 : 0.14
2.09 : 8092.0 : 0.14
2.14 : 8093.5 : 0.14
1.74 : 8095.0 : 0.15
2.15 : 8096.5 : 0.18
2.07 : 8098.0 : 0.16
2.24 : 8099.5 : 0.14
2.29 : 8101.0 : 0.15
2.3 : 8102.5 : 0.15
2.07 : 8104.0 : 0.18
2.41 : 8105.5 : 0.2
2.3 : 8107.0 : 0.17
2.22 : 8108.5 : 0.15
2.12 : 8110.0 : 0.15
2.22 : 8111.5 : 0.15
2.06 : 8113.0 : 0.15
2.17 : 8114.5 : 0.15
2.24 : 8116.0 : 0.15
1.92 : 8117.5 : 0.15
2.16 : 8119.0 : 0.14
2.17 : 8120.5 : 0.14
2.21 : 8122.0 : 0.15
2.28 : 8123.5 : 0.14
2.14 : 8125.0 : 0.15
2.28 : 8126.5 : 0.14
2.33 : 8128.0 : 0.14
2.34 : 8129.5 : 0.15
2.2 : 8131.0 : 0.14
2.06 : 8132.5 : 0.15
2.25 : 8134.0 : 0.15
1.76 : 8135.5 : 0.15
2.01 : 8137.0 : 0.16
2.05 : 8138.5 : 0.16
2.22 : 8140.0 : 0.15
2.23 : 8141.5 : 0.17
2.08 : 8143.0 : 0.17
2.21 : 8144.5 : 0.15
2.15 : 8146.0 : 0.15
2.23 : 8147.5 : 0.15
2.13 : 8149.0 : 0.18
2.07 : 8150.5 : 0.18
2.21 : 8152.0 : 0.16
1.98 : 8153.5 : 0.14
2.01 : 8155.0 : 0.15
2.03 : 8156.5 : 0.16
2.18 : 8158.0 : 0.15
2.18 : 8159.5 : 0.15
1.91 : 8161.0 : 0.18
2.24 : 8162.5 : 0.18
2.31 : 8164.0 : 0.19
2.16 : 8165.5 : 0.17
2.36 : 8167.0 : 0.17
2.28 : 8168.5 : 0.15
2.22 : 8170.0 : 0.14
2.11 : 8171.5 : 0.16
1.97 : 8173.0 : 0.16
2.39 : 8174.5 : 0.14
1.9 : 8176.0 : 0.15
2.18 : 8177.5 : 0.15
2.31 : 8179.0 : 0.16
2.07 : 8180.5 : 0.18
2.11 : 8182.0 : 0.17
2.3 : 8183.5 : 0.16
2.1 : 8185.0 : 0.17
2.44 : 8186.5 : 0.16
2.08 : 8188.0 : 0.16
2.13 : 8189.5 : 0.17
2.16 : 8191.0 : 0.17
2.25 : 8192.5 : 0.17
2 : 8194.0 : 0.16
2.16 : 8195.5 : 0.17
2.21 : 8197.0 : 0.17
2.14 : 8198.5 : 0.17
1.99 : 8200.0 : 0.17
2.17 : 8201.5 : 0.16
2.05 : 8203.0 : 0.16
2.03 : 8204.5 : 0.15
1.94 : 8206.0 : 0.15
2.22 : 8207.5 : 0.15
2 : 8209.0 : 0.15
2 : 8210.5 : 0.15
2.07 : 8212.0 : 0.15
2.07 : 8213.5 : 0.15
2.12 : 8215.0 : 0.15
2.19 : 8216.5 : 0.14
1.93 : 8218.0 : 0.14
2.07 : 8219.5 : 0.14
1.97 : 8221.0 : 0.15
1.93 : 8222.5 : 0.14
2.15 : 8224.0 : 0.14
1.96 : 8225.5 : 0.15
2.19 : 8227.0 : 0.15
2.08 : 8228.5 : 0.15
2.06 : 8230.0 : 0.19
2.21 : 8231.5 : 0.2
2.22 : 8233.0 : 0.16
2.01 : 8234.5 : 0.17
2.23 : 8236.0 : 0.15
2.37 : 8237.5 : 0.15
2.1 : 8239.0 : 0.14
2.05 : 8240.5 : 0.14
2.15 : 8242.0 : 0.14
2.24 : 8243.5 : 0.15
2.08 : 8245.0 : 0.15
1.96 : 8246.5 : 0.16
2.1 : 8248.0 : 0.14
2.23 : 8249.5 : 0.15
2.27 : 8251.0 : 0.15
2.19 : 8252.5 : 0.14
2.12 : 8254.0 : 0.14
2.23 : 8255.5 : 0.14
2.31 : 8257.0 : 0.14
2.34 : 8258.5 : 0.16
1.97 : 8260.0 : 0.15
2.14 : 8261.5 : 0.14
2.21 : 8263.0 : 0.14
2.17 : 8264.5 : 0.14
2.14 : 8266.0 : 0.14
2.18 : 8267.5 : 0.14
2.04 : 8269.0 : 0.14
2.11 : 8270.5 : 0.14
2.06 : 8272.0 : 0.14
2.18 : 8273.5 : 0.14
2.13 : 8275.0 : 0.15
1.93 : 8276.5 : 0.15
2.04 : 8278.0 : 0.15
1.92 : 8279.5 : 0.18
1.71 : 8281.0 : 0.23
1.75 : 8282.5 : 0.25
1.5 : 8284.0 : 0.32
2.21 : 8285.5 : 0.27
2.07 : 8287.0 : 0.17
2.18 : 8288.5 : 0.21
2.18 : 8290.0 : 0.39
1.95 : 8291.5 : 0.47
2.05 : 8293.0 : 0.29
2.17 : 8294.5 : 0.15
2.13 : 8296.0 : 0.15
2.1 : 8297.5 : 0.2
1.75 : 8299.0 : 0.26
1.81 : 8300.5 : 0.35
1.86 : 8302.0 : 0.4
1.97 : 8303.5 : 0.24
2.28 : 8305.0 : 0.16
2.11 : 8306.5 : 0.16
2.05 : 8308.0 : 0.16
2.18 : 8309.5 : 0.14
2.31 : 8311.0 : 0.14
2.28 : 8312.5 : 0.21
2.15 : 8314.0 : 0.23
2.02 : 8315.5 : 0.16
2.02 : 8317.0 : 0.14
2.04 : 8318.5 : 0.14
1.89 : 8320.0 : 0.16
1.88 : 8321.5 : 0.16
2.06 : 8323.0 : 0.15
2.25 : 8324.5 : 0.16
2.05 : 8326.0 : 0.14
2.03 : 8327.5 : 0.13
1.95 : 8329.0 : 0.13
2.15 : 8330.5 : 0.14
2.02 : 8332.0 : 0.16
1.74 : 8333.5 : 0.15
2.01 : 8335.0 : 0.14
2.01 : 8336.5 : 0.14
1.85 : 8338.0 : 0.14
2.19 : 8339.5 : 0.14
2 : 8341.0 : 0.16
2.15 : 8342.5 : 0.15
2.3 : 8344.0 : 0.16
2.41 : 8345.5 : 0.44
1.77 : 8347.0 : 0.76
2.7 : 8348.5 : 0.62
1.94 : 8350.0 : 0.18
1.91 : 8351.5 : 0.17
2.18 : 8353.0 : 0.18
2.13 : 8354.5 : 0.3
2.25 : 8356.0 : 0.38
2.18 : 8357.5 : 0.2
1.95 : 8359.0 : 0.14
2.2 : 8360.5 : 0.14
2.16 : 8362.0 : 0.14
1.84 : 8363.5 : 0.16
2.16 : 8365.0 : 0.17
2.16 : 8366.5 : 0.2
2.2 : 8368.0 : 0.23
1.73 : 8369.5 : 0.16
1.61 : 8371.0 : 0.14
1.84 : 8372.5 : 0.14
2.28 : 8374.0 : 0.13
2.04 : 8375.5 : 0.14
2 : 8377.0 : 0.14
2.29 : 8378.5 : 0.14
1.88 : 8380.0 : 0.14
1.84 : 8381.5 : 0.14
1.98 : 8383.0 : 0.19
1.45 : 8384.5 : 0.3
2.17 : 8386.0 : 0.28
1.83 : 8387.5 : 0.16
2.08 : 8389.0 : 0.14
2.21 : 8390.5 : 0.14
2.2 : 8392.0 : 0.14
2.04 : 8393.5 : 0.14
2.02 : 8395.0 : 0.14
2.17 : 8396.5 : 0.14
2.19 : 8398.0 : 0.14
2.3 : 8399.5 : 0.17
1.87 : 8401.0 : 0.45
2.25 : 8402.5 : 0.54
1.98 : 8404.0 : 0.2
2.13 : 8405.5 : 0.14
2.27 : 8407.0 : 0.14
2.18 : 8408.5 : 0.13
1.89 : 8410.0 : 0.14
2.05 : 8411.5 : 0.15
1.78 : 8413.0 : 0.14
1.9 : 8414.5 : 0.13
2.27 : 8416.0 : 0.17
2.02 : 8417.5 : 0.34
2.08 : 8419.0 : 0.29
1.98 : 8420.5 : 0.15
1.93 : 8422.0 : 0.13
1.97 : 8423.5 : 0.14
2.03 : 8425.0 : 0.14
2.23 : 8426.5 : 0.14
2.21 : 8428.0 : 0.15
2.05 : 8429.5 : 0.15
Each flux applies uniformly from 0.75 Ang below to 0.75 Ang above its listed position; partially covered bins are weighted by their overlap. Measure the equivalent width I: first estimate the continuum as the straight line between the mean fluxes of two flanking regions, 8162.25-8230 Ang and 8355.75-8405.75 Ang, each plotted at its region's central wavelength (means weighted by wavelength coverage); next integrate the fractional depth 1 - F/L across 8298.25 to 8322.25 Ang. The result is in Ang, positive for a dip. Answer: 0.4 Ang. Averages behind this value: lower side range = 2.13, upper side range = 2.04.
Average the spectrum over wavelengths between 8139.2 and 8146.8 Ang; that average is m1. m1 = 2.18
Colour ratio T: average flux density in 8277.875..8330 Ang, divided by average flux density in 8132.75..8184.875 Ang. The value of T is 0.9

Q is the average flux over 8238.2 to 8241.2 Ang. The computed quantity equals 2.08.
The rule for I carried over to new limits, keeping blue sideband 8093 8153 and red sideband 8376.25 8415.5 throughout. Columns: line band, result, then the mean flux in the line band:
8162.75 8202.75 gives -0.7 Ang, 2.17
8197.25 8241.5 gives 0.6 Ang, 2.09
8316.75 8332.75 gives 0.3 Ang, 2.03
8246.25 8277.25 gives -0.7 Ang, 2.15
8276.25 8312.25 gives 1.2 Ang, 2.01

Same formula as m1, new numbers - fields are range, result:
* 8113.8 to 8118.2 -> 2.11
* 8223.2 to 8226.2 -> 2.05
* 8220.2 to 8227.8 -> 2.04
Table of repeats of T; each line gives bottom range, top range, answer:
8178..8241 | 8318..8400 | 0.97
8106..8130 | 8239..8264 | 0.98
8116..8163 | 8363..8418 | 0.95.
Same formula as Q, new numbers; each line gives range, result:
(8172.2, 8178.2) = 2.11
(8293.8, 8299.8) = 2.03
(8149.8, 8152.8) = 2.14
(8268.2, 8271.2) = 2.08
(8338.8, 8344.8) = 2.16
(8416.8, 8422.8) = 2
